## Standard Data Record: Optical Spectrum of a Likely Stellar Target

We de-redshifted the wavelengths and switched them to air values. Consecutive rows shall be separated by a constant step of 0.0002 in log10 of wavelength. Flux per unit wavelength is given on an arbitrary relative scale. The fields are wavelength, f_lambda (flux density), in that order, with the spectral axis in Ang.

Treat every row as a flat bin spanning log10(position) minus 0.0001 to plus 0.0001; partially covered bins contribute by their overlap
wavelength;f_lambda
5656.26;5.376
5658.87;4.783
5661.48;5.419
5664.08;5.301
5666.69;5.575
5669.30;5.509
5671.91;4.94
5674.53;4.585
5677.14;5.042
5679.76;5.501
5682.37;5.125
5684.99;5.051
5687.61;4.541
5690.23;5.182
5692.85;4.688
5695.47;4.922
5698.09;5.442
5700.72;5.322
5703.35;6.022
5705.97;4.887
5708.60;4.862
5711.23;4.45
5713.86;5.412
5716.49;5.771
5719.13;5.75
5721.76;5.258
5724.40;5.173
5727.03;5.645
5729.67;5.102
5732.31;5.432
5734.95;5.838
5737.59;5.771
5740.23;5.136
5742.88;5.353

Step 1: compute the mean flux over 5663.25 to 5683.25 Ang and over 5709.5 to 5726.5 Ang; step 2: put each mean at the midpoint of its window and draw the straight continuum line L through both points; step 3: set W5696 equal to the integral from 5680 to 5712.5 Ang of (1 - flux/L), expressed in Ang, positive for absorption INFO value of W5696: 1.2 Ang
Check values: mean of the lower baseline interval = 5.2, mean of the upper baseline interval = 5.31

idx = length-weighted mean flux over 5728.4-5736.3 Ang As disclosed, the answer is 5.46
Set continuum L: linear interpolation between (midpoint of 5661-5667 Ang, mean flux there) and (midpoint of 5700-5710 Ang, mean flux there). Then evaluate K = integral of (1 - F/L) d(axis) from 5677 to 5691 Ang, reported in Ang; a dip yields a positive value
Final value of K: 0.7 Ang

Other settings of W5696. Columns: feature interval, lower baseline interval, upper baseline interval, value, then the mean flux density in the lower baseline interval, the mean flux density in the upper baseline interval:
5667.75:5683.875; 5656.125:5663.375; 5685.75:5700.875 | -0.12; 5.17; 4.99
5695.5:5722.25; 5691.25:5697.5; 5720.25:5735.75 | -0.97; 4.9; 5.4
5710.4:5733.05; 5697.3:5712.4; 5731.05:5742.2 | 0.04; 5.16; 5.53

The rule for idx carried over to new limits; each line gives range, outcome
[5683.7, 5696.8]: 4.88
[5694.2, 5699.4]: 5.19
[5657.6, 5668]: 5.27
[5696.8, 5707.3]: 5.42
